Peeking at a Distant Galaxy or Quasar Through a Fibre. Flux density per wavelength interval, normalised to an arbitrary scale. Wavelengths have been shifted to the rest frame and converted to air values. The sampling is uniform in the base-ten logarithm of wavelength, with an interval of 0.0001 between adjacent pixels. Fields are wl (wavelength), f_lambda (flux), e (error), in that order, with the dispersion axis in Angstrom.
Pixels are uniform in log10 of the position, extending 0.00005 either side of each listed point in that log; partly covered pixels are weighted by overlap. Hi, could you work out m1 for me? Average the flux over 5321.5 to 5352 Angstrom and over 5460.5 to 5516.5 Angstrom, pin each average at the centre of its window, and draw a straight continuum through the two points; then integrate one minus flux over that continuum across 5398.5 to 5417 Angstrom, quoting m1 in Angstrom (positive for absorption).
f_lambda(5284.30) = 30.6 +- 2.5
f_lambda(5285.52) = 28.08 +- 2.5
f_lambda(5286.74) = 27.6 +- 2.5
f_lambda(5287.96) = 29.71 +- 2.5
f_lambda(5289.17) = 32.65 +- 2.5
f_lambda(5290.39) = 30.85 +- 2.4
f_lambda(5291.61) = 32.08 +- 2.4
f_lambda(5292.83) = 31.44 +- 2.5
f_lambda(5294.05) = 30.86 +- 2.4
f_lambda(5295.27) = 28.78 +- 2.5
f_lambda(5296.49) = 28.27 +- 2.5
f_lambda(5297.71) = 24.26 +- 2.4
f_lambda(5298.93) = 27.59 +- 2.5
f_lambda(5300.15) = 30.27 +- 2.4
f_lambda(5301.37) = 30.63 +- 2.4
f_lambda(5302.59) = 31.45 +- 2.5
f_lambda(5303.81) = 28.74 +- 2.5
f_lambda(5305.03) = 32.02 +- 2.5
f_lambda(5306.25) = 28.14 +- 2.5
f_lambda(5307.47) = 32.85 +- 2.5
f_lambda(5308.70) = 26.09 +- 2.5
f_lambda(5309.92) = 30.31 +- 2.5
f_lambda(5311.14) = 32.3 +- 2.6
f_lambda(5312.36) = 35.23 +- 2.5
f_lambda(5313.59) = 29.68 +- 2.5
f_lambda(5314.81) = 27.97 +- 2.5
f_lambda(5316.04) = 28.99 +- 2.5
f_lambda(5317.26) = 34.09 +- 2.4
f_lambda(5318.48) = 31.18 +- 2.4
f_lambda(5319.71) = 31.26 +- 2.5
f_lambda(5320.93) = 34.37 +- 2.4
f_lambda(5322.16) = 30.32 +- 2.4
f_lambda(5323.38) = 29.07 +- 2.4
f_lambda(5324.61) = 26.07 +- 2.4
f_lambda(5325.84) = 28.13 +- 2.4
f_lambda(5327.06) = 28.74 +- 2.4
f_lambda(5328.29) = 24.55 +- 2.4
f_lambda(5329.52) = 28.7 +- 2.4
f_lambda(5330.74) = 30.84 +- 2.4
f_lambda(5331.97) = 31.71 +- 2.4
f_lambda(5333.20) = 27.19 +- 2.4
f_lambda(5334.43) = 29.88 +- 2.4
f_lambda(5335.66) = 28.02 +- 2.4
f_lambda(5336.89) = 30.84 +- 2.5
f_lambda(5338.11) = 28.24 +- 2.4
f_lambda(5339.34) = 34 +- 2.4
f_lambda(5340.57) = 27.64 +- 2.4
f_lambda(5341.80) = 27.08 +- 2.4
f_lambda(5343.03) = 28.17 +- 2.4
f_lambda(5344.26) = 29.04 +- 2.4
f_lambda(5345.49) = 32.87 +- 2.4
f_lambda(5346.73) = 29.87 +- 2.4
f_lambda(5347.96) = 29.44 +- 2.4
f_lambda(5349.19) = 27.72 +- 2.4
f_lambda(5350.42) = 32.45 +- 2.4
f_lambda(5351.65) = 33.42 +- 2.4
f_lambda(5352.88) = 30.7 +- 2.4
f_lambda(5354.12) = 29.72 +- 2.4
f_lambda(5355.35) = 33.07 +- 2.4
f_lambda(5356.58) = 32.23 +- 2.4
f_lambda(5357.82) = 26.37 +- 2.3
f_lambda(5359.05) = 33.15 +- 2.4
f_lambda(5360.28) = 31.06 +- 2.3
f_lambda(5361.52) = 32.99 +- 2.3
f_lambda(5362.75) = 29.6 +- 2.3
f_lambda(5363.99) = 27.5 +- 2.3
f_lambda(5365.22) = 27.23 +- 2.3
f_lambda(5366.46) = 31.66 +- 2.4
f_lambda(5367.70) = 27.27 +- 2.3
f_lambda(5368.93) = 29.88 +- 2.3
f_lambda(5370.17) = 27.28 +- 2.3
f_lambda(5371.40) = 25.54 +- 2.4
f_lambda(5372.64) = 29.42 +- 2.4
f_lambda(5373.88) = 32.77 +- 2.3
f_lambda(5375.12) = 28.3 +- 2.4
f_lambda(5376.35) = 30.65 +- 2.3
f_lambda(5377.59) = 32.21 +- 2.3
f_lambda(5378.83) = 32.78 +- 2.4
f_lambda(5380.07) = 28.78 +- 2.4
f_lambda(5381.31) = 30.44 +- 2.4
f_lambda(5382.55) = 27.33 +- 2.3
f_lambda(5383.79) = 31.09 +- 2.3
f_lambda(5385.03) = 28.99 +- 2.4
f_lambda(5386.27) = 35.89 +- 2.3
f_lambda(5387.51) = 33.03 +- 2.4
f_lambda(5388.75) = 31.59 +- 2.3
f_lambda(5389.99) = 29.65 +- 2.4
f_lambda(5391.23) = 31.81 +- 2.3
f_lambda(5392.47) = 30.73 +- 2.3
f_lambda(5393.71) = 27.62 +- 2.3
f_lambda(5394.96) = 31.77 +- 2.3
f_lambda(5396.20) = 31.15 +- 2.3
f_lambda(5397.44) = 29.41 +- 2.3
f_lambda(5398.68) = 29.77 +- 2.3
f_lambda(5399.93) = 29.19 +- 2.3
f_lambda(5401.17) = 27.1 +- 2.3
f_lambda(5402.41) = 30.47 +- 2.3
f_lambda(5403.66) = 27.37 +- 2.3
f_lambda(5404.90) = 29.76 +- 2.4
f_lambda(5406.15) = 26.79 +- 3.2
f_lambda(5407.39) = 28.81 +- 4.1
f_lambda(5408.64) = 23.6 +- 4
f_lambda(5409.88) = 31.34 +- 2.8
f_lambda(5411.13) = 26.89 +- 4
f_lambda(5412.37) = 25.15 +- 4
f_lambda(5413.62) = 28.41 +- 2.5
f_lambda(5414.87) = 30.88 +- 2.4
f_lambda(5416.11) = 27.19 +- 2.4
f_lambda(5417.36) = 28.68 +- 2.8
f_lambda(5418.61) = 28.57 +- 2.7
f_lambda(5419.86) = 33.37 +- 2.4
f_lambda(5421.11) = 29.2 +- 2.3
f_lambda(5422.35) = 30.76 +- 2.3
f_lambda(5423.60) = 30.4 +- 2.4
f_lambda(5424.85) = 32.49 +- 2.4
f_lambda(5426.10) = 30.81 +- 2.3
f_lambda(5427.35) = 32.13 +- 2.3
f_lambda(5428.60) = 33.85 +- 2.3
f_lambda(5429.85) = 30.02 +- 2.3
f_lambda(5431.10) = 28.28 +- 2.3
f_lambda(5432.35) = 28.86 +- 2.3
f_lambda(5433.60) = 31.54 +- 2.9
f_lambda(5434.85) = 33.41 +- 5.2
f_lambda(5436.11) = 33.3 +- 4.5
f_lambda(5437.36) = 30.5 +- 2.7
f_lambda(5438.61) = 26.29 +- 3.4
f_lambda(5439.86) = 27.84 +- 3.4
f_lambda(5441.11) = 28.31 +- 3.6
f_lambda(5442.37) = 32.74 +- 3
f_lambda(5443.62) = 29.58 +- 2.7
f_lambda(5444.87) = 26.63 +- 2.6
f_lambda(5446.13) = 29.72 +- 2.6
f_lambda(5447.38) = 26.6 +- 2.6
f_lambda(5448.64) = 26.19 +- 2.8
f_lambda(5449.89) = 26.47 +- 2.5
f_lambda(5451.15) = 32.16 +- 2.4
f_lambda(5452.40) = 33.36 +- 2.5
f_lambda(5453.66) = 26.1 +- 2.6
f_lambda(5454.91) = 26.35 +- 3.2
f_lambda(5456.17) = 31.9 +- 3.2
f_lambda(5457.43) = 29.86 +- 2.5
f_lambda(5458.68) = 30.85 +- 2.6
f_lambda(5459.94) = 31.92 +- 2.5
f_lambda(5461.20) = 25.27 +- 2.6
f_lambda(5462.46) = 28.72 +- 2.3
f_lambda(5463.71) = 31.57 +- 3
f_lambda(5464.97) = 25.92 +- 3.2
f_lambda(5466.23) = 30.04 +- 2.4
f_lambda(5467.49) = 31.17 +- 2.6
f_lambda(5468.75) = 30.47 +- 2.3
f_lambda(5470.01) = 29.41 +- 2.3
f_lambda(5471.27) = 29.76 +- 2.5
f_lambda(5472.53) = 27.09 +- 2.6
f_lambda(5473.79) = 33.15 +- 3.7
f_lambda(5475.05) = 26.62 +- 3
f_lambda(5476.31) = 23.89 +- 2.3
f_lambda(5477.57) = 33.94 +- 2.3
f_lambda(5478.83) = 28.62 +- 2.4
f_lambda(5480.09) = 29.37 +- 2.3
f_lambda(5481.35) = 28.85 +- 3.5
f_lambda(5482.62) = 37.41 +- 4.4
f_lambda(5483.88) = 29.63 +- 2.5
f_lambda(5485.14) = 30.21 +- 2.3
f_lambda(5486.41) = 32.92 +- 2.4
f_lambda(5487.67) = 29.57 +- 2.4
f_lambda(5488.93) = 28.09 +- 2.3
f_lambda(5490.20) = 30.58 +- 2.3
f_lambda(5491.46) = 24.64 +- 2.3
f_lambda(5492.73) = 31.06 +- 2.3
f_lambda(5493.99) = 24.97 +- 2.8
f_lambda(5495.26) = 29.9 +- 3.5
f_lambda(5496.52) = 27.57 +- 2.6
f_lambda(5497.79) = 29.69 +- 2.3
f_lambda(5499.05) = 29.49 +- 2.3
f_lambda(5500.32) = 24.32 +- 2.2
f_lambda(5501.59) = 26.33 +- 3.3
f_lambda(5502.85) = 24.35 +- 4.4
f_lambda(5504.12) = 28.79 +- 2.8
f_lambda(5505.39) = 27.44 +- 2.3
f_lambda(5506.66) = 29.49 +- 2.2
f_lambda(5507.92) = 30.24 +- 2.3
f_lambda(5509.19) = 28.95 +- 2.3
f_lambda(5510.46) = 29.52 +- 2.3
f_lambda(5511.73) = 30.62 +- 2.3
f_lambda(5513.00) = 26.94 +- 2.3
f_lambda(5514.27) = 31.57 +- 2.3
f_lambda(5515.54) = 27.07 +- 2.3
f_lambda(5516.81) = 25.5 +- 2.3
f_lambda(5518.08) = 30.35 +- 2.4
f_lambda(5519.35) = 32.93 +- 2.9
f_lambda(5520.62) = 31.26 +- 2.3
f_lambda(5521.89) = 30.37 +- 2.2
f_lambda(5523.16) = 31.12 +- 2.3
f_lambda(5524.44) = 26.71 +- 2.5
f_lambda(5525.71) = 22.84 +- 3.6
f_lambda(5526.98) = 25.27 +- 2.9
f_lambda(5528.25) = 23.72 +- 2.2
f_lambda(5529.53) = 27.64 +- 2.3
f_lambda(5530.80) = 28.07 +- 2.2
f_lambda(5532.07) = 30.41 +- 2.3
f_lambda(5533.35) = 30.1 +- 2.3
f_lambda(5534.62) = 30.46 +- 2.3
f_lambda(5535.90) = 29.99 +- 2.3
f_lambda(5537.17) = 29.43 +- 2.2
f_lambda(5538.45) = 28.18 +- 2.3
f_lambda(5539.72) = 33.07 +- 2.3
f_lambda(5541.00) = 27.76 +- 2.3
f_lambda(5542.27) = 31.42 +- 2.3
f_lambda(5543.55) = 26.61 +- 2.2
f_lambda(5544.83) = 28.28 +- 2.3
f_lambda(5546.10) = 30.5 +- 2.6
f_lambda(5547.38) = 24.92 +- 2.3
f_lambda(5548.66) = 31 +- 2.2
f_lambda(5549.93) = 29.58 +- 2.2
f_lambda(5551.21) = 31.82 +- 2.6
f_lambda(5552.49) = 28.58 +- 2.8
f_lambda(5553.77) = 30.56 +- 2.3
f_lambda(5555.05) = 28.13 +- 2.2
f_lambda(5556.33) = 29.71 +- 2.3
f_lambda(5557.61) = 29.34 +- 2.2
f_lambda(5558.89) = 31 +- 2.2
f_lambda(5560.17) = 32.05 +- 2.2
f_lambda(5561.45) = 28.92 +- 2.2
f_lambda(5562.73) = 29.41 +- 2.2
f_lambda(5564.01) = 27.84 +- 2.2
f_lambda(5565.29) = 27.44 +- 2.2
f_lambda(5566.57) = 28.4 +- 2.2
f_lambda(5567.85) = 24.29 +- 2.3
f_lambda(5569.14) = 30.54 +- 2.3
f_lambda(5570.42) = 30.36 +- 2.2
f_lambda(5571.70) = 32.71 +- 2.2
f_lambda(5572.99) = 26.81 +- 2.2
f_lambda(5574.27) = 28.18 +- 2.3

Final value 0.64 Angstrom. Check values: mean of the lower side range 29.3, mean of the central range 28.1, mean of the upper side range 29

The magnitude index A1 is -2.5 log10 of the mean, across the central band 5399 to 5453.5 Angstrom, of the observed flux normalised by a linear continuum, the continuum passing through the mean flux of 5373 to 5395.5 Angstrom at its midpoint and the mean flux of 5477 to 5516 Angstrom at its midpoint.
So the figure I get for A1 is 0.03 mag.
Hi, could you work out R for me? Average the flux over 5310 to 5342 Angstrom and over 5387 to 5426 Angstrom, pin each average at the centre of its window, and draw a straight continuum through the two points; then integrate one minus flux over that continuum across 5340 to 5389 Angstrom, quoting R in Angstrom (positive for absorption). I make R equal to -0.8 Angstrom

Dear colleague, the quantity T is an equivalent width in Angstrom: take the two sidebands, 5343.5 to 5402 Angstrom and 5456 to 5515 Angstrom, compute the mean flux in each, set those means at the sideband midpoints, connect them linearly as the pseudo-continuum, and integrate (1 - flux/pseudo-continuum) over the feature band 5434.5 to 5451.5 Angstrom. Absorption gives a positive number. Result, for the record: 0.2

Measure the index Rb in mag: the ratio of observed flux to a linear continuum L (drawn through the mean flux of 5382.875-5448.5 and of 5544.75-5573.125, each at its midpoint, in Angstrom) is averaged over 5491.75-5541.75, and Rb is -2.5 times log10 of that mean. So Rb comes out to 0.033 mag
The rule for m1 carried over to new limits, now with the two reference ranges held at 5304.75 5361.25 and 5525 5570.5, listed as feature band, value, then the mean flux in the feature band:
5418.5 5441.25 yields -0.84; 30.6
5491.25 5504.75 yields 0.76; 27.5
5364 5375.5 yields 0.43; 28.8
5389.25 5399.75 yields -0.17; 30.2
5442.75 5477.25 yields 0.41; 29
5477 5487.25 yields -0.74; 31.3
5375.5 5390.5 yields -0.60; 31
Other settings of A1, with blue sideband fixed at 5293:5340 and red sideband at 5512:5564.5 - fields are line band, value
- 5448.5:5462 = 0.00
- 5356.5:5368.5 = -0.01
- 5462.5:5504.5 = 0.01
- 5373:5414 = -0.01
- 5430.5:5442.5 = -0.02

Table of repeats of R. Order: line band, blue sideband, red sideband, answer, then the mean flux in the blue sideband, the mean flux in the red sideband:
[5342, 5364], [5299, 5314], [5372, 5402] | -0.02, 30.5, 30.5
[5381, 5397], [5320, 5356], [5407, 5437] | -0.53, 29.7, 29.9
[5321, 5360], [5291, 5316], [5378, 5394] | 0.77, 29.9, 30.8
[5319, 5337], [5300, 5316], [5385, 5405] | 0.65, 30.4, 30.4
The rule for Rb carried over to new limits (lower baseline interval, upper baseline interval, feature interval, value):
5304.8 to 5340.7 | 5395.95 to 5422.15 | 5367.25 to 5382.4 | -0.01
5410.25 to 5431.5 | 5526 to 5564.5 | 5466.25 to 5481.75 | 0.00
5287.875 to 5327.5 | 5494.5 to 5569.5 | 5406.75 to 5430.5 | -0.01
